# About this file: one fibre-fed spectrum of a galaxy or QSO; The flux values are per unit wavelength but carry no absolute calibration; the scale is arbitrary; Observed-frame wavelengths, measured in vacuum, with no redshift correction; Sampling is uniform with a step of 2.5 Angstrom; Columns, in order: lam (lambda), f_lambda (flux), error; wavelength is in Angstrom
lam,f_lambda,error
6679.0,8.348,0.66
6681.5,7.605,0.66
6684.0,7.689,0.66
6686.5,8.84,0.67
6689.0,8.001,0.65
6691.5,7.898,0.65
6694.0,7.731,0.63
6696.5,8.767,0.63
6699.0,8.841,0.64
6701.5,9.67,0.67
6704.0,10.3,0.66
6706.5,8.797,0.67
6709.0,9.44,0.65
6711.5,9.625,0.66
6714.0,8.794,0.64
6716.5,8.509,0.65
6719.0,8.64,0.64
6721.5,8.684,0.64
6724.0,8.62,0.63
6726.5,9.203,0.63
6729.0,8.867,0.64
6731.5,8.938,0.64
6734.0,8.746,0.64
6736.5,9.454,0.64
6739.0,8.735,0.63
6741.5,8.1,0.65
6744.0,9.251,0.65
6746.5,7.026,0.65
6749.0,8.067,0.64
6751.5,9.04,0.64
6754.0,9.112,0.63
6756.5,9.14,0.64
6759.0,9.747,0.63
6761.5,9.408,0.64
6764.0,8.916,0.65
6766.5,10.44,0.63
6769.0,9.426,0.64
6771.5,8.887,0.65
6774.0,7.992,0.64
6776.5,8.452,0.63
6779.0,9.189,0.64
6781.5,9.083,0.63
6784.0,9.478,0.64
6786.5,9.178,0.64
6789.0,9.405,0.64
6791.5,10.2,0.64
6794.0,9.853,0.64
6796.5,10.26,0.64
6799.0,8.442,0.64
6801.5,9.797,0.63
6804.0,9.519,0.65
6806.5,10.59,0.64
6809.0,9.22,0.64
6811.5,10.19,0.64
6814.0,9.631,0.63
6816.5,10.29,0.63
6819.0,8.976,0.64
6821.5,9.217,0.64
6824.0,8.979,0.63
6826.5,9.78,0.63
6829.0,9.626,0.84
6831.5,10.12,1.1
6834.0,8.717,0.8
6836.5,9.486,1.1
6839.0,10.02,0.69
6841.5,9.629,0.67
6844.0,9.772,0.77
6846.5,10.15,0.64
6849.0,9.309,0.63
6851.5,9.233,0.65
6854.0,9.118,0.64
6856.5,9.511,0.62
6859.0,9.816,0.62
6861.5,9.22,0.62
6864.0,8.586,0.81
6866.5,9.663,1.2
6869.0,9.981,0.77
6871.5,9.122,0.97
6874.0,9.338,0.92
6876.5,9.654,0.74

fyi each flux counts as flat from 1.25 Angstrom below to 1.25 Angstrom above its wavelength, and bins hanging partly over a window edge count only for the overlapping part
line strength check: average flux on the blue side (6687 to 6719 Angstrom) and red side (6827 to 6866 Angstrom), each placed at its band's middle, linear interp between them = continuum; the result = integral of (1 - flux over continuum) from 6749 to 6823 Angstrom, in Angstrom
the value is -1.3 Angstrom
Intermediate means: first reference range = 8.86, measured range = 9.39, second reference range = 9.5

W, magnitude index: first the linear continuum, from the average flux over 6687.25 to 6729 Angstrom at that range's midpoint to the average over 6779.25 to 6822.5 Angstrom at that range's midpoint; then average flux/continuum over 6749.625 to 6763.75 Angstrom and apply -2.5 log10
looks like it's 0.00 mag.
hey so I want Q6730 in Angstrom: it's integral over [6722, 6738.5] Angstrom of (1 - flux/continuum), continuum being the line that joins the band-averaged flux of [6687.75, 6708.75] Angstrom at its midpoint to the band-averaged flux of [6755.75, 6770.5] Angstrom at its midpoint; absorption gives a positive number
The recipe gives 0.4 Angstrom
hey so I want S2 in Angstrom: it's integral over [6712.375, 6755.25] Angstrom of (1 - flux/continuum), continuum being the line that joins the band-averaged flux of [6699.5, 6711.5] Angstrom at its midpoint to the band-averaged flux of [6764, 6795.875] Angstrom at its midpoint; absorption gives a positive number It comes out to 3.3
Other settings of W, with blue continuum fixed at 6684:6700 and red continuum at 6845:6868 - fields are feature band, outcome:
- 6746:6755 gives 0.04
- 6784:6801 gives -0.07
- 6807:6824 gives -0.05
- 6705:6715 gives -0.10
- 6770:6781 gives 0.02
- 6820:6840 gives -0.03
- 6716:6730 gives -0.03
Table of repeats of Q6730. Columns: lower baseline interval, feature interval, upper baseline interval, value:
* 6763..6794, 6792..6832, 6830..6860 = -1.05 Angstrom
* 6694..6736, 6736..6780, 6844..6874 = 1.11 Angstrom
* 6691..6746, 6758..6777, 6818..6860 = -0.10 Angstrom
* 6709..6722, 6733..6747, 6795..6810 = 0.75 Angstrom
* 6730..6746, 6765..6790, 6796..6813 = 0.46 Angstrom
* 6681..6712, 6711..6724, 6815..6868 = 0.06 Angstrom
